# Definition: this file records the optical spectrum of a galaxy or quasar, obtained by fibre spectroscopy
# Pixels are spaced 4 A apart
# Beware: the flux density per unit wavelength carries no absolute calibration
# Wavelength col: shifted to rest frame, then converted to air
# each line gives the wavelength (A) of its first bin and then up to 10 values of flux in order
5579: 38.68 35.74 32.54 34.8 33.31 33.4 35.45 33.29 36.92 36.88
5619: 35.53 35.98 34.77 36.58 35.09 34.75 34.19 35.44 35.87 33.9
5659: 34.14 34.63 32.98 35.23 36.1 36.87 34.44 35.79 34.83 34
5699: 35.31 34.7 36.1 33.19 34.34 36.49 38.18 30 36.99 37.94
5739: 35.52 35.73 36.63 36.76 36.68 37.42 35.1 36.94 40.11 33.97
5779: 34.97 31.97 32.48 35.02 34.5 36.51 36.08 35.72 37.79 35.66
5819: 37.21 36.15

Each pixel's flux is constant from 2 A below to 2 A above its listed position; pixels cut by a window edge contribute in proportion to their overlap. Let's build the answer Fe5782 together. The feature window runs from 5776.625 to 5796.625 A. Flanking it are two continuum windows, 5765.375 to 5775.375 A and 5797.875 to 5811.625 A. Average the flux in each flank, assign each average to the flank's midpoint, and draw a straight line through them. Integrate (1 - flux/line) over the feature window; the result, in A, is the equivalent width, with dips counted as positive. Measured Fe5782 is 1.7 A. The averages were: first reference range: 37.5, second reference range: 36.4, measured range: 33.8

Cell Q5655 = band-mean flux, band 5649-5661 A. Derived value 34.6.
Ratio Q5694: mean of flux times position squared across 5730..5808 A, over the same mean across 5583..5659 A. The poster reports 1.08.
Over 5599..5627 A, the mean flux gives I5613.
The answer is 35.4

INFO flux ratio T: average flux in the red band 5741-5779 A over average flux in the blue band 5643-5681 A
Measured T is 1.0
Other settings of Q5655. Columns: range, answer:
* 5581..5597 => 34.1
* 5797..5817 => 36.4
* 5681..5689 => 35.1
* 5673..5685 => 35.8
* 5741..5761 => 36.6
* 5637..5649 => 34.8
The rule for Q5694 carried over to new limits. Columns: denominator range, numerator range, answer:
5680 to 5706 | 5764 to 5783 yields 1.06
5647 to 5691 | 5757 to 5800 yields 1.05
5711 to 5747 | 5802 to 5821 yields 1.06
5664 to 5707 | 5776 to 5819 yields 1.04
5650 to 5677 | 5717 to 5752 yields 1.07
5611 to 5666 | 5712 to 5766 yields 1.06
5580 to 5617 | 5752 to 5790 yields 1.08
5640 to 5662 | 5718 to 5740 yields 1.06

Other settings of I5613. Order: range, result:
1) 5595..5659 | 35.1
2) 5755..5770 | 36.8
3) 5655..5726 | 35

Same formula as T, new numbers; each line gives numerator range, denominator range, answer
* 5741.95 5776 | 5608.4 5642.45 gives 1.03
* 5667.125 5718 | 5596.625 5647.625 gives 0.99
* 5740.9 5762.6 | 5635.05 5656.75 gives 1.05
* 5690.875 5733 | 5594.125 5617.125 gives 1.00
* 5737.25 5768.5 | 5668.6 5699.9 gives 1.03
